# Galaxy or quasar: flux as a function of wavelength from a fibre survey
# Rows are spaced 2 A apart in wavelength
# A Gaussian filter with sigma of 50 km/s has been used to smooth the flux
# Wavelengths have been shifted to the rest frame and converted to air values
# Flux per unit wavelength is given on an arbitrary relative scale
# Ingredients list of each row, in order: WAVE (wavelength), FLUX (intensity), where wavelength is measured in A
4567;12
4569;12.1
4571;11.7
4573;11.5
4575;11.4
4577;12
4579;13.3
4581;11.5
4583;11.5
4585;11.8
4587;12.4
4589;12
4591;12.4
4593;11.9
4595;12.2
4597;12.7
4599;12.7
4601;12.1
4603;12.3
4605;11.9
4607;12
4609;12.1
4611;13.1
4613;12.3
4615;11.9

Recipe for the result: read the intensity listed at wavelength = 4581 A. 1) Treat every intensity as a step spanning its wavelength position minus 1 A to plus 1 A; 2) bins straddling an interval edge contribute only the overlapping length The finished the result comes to 11.5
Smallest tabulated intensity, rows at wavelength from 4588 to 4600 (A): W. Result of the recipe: 11.9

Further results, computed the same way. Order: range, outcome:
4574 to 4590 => 11.4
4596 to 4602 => 12.1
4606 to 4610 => 12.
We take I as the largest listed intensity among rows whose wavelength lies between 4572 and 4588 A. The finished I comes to 13.3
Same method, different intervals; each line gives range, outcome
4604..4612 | 13.1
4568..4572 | 12.1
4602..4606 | 12.3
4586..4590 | 12.4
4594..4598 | 12.7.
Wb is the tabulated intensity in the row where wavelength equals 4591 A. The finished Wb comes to 12.4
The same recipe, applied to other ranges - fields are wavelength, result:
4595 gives 12.2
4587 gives 12.4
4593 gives 11.9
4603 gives 12.3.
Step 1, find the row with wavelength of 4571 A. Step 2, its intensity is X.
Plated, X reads 11.7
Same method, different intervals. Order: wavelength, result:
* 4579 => 13.3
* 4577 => 12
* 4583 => 11.5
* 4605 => 11.9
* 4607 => 12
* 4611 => 13.1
